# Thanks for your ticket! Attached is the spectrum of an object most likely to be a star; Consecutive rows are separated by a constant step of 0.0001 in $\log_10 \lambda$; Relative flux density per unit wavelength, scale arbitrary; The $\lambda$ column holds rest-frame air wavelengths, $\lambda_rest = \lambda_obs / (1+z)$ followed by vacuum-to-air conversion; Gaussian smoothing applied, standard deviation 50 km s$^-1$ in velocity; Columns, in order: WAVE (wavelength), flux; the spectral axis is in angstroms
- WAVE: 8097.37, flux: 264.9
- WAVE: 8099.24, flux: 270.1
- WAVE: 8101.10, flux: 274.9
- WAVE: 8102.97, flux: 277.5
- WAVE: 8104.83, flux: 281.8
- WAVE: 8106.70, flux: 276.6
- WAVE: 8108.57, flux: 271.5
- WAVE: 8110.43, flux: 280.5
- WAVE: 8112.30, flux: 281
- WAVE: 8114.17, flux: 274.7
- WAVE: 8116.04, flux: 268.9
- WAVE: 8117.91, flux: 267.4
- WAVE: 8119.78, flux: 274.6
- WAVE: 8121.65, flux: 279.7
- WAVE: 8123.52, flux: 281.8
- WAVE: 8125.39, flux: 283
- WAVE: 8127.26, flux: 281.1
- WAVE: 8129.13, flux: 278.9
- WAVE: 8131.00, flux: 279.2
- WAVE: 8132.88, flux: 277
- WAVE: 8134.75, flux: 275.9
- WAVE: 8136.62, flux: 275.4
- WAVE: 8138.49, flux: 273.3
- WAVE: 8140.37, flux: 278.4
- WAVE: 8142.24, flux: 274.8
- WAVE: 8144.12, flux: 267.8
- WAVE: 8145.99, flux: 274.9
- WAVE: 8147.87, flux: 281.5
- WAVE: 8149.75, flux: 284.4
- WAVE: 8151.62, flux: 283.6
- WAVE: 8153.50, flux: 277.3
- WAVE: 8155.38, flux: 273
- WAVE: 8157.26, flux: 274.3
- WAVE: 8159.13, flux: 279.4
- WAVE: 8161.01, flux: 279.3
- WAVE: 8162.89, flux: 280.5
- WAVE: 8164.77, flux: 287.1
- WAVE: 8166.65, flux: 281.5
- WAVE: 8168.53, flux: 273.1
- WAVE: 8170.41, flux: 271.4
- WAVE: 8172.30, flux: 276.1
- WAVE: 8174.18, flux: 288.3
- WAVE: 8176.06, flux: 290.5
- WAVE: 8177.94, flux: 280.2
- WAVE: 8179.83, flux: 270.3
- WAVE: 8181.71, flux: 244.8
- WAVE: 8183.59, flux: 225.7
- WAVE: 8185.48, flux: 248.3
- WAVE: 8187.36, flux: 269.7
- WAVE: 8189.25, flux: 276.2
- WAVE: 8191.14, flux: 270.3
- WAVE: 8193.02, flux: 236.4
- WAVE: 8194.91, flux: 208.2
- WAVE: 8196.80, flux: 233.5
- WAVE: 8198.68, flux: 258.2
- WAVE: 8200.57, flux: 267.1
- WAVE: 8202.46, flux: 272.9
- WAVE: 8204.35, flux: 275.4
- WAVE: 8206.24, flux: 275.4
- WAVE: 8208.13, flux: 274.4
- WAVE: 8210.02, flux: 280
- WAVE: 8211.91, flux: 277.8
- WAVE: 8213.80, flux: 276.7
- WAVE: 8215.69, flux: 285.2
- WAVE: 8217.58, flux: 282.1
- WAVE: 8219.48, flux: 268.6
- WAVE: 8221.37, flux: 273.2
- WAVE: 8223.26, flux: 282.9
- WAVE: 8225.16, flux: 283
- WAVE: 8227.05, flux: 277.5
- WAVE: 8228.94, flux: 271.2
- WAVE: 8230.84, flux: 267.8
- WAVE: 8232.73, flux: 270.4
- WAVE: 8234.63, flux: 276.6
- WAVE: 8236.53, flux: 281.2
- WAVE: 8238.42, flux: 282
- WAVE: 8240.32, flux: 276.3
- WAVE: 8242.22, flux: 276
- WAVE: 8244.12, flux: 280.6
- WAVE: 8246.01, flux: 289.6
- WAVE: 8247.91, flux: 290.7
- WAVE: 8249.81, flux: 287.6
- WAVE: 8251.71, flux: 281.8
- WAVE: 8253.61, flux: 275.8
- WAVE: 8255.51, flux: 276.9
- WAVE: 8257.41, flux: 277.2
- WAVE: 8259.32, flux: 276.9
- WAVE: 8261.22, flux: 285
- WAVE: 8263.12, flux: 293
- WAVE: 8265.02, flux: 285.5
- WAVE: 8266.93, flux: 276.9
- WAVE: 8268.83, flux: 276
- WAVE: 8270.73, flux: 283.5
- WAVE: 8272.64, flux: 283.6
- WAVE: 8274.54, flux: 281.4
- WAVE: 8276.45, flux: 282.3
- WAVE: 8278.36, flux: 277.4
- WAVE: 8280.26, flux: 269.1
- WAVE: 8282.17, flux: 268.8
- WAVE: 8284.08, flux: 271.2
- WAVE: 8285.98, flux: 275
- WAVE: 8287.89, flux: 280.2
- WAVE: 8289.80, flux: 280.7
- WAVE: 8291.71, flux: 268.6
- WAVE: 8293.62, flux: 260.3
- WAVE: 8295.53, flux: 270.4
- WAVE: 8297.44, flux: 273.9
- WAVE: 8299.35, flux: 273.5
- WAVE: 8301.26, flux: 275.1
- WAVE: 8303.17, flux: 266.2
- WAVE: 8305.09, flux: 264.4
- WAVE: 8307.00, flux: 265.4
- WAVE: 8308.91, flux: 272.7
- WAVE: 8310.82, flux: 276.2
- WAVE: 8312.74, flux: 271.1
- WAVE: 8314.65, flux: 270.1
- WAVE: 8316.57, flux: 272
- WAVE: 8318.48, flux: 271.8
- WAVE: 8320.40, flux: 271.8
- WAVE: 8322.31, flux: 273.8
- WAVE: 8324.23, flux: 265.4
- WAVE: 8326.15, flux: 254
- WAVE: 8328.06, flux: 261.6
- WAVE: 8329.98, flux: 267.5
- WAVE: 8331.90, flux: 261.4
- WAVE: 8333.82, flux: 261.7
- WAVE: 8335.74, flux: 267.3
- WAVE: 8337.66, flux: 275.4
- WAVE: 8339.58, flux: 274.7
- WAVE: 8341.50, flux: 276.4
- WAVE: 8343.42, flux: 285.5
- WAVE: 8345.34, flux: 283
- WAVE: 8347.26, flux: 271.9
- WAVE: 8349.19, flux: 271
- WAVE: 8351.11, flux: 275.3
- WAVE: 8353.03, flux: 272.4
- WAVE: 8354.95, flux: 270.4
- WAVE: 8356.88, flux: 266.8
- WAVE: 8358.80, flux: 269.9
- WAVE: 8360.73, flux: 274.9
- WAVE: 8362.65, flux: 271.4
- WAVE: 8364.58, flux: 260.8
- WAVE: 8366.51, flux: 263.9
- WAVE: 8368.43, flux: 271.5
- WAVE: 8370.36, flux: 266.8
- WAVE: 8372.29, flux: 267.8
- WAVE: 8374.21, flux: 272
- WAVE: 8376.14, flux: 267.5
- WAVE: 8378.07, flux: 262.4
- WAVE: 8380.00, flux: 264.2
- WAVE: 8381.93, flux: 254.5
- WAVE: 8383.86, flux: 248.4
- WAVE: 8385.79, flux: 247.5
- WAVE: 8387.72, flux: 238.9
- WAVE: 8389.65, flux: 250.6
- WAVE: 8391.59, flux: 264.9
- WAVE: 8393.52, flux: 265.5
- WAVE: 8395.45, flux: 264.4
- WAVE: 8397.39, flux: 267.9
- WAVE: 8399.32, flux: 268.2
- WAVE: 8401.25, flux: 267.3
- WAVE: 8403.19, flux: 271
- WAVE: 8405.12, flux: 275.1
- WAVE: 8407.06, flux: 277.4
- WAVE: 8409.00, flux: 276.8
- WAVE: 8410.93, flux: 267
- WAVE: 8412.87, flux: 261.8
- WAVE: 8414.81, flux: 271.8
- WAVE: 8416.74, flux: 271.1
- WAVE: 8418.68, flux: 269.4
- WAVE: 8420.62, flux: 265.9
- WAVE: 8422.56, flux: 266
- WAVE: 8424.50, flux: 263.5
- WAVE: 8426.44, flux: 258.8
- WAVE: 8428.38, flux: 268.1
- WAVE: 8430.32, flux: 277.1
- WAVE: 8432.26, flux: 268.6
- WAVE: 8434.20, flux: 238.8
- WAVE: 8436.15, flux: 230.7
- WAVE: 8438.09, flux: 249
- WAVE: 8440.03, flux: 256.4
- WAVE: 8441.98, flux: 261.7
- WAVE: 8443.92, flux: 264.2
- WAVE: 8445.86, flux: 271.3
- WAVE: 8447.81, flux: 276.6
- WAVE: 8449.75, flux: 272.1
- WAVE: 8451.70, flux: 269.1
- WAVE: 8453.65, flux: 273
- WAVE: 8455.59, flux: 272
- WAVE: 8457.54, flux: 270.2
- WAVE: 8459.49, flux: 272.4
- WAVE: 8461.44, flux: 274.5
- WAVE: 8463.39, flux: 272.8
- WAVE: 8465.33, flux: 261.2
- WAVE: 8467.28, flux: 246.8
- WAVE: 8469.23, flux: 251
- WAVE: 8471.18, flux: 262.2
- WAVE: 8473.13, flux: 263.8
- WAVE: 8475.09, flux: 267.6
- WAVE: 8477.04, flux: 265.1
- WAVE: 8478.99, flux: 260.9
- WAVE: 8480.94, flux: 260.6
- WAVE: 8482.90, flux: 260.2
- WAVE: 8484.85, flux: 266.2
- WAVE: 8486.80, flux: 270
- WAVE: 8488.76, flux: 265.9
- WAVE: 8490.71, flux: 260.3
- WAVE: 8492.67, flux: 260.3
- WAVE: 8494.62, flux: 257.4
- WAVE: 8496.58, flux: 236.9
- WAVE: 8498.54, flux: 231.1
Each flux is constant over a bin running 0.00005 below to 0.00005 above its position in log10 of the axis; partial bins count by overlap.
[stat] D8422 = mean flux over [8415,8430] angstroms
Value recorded 267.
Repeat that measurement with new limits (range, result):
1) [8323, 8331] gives 262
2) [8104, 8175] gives 278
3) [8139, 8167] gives 278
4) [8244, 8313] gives 277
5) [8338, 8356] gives 276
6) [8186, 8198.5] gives 250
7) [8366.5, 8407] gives 263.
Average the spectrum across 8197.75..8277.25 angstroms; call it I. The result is 278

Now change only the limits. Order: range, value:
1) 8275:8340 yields 270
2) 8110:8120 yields 274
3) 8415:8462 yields 265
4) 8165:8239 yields 269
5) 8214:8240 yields 277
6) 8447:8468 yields 269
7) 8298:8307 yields 269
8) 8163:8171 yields 279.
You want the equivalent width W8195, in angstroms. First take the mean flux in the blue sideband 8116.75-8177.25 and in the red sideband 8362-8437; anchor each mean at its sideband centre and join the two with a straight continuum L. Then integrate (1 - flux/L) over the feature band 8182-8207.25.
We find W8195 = 1.9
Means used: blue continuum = 278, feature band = 255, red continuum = 264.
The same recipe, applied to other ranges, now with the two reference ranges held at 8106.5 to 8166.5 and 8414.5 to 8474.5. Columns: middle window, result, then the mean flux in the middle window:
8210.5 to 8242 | -0.4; 277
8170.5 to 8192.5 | 0.7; 267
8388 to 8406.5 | 0.1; 265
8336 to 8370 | -0.5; 272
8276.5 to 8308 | -0.1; 272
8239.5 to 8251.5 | -0.5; 283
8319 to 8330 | 0.1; 266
